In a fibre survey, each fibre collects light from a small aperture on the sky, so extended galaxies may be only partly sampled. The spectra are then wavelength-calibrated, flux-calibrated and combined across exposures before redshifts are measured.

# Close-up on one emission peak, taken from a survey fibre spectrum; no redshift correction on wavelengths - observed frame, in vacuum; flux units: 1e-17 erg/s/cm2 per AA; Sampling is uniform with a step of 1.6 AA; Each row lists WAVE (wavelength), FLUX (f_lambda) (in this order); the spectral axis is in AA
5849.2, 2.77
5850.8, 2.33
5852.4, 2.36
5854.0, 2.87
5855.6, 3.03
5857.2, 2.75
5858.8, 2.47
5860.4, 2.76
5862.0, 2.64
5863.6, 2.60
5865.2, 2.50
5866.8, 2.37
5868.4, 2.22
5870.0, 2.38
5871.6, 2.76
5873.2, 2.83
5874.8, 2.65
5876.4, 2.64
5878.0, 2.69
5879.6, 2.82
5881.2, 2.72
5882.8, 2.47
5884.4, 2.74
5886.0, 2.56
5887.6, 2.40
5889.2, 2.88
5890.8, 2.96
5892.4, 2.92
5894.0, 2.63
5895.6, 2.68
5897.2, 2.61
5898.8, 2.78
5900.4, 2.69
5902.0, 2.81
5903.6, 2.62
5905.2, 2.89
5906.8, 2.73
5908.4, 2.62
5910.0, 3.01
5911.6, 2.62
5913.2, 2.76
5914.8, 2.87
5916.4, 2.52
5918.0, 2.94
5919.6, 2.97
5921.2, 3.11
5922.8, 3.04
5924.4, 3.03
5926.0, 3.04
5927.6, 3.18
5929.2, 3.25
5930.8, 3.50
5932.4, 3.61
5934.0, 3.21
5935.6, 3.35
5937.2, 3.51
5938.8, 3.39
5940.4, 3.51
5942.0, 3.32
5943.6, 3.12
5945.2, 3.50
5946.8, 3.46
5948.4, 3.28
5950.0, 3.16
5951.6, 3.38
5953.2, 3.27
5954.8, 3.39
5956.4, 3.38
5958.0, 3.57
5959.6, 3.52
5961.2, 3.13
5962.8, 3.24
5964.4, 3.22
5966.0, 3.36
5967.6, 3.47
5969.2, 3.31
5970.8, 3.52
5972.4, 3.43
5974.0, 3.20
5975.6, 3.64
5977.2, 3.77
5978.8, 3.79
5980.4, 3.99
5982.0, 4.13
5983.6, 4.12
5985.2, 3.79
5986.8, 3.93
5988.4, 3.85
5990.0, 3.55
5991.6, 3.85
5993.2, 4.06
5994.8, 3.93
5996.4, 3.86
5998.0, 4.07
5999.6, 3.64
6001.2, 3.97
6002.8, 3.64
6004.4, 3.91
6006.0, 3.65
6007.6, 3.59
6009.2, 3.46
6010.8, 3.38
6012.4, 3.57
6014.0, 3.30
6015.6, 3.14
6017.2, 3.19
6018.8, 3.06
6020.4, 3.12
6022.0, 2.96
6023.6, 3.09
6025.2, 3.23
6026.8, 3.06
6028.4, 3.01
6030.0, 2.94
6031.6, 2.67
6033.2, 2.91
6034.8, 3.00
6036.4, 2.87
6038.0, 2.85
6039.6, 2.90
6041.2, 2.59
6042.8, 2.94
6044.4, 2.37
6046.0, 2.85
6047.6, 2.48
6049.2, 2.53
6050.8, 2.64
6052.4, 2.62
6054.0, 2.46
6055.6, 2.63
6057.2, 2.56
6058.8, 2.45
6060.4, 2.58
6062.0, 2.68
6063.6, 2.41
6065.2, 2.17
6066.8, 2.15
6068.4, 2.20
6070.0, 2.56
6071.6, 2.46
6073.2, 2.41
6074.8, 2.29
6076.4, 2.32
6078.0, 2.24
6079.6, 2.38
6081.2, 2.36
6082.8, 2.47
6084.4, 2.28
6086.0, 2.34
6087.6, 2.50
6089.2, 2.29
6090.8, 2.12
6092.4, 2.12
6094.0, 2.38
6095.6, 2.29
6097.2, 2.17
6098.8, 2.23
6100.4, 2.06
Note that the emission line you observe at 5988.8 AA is C III] 1909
